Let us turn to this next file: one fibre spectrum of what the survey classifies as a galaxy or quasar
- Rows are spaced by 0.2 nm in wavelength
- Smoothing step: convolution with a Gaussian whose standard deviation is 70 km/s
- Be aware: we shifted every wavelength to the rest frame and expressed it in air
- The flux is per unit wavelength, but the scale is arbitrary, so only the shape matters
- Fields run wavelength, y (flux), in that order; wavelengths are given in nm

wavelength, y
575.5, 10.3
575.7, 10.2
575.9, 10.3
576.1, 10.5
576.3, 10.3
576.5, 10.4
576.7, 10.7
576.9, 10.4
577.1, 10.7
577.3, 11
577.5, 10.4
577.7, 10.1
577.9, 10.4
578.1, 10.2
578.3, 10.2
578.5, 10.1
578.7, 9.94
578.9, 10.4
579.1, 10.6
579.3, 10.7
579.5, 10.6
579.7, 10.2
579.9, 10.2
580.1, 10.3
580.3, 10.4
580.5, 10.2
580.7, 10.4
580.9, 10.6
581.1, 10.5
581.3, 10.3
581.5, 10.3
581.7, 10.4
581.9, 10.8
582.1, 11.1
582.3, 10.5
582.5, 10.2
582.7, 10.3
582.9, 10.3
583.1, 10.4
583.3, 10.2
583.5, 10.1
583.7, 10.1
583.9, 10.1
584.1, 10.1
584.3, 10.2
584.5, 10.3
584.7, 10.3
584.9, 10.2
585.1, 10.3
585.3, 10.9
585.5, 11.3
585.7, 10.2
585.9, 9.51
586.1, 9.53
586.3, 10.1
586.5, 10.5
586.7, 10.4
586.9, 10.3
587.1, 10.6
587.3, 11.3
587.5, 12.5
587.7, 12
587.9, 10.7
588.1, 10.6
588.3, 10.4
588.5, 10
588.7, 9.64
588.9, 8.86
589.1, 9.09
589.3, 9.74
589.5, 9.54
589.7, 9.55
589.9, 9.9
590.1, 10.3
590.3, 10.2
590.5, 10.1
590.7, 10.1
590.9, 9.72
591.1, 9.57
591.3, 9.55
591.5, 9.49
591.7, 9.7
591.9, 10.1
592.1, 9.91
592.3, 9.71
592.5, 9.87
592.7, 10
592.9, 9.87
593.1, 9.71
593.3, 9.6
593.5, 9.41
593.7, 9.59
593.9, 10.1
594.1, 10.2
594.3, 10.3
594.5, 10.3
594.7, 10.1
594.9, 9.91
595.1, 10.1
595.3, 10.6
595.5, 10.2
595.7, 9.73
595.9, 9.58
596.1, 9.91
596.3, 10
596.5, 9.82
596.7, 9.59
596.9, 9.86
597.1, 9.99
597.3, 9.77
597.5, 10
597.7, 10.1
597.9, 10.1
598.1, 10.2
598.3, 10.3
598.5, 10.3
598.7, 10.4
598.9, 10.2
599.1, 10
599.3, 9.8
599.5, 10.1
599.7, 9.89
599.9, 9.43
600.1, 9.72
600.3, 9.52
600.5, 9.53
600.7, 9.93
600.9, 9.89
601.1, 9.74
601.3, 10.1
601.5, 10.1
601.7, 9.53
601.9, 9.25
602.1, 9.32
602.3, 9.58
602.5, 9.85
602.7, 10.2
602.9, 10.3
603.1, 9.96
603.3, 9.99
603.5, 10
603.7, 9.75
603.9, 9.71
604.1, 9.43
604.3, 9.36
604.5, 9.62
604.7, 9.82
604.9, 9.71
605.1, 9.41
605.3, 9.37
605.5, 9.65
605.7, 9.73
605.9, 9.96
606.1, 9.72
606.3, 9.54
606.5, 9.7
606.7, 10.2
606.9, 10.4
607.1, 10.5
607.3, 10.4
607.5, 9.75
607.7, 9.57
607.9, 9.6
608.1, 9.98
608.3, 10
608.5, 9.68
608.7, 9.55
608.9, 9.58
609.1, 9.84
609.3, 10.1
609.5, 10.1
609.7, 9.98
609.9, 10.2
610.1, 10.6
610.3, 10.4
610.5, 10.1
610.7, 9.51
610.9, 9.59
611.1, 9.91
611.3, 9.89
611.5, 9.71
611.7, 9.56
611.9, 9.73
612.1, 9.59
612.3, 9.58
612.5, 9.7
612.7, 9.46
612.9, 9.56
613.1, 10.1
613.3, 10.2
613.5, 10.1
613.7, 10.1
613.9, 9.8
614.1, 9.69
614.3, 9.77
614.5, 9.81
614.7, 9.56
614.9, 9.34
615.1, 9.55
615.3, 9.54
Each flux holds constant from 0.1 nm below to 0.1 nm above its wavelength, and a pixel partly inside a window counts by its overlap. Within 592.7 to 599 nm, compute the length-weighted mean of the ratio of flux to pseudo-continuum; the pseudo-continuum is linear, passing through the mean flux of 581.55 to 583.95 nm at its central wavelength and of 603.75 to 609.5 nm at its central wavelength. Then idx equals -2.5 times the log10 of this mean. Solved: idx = 0.006 mag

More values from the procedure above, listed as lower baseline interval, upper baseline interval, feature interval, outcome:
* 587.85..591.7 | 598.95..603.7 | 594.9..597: -0.013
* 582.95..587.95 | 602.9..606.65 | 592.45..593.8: 0.050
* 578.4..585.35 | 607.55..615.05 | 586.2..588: -0.069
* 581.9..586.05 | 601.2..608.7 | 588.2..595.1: 0.033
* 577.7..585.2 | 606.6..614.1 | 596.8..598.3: 0.008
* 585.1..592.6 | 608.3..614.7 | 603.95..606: 0.037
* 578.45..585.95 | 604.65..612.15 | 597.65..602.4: 0.016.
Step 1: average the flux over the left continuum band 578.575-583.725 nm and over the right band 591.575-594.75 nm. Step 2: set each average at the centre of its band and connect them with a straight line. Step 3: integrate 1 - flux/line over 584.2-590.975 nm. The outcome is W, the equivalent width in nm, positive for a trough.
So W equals -0.09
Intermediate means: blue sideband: 10.4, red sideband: 9.9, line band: 10.3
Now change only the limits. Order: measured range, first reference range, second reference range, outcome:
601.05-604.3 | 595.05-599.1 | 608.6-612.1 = 0.06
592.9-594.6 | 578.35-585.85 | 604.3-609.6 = 0.04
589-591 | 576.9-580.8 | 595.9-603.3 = 0.06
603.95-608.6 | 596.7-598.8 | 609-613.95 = 0.08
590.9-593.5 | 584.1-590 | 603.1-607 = 0.10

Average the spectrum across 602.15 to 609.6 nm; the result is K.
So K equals 9.82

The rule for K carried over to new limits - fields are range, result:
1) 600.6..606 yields 9.75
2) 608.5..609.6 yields 9.82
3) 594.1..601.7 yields 9.97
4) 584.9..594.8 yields 10.1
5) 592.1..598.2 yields 9.94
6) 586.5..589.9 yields 10.3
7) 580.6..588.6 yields 10.5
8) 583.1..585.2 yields 10.2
